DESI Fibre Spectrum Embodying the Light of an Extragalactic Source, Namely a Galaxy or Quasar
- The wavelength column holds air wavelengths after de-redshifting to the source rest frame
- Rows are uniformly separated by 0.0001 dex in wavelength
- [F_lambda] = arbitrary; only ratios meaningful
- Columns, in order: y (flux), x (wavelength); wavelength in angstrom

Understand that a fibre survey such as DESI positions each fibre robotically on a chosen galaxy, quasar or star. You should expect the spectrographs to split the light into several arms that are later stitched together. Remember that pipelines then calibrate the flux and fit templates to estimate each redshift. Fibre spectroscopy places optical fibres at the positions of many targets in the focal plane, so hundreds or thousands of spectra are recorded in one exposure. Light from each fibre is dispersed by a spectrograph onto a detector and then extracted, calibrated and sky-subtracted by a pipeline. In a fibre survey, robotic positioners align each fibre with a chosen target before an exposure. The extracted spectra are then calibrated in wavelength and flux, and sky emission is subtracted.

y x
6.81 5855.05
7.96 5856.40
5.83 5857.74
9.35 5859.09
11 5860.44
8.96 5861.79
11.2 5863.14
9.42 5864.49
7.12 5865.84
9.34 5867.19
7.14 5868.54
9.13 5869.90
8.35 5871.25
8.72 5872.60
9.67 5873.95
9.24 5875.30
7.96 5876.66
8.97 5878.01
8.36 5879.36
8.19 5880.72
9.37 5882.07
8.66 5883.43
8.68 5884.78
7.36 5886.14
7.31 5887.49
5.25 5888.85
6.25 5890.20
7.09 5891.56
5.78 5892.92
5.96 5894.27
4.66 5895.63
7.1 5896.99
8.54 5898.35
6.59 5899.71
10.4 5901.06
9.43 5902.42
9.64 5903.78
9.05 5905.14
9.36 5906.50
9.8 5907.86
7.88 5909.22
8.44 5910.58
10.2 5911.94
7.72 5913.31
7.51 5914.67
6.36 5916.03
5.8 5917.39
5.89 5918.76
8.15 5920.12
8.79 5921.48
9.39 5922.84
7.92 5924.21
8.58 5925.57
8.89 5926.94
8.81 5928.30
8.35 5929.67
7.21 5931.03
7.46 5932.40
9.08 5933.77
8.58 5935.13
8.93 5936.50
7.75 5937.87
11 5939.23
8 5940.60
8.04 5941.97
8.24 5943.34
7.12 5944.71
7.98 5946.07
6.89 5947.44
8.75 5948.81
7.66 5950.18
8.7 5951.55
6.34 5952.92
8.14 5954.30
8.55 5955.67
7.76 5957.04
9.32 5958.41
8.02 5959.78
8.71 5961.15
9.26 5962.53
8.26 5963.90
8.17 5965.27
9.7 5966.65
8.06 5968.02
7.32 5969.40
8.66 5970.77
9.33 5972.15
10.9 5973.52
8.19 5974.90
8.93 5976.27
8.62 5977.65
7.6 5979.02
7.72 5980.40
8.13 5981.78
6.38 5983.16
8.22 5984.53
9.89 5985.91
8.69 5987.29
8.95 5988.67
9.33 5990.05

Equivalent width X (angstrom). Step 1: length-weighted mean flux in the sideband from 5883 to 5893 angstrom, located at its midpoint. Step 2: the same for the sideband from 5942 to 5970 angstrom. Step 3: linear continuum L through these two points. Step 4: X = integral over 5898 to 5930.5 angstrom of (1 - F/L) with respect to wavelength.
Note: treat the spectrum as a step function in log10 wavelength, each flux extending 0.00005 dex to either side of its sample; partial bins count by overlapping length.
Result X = -3.9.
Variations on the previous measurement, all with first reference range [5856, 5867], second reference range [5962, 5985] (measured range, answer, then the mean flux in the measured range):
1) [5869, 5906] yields 3.4 angstrom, 7.99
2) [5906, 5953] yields 2.4 angstrom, 8.18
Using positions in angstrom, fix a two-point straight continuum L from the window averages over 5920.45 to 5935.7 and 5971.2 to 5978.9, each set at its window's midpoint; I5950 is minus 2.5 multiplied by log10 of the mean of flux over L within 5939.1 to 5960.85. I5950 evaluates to 0.083 mag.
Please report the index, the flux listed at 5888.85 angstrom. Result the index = 5.25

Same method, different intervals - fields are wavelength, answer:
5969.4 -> 7.32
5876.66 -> 7.96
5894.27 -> 5.96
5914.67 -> 7.51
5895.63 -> 4.66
